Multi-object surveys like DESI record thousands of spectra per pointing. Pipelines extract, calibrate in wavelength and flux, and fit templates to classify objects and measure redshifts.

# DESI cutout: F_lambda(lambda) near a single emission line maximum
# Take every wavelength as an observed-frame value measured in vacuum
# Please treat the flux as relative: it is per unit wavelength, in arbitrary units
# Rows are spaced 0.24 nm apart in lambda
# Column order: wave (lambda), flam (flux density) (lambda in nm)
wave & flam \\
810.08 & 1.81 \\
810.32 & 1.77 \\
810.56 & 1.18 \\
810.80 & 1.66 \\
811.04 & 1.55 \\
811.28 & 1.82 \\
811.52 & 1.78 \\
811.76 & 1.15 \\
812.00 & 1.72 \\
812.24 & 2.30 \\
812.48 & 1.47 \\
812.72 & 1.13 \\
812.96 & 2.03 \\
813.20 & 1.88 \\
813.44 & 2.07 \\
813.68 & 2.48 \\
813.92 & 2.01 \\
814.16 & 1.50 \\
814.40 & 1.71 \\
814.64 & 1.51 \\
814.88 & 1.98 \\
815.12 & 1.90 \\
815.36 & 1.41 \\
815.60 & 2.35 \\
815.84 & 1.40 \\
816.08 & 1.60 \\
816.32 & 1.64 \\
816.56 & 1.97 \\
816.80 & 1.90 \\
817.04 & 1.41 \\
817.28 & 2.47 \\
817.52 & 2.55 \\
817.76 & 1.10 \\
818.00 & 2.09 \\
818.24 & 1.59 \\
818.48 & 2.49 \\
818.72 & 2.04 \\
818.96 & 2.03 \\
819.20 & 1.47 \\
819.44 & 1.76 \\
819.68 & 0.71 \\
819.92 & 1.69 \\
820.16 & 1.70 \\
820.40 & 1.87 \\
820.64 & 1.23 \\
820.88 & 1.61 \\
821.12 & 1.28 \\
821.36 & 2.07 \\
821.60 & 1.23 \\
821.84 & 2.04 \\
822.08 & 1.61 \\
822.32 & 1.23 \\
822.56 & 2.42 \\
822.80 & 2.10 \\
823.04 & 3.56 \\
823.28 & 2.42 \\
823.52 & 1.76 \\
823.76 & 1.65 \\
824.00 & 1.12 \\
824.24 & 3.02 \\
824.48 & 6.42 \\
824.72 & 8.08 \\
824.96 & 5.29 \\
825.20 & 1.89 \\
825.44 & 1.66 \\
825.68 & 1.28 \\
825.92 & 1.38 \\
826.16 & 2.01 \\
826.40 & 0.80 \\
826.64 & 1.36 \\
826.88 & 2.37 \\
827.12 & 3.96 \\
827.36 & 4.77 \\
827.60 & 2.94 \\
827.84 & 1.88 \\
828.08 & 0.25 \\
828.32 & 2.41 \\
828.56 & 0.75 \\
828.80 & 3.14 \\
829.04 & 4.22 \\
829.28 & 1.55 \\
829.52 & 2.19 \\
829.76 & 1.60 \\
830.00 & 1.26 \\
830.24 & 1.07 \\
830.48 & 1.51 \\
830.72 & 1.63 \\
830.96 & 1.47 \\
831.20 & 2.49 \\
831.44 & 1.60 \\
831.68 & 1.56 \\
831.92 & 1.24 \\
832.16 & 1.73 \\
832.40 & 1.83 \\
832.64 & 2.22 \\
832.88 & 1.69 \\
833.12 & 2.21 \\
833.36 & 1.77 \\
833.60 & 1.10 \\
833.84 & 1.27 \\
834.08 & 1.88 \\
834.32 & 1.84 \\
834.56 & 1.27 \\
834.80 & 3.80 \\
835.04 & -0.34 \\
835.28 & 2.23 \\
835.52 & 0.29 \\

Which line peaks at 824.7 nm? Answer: Halpha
